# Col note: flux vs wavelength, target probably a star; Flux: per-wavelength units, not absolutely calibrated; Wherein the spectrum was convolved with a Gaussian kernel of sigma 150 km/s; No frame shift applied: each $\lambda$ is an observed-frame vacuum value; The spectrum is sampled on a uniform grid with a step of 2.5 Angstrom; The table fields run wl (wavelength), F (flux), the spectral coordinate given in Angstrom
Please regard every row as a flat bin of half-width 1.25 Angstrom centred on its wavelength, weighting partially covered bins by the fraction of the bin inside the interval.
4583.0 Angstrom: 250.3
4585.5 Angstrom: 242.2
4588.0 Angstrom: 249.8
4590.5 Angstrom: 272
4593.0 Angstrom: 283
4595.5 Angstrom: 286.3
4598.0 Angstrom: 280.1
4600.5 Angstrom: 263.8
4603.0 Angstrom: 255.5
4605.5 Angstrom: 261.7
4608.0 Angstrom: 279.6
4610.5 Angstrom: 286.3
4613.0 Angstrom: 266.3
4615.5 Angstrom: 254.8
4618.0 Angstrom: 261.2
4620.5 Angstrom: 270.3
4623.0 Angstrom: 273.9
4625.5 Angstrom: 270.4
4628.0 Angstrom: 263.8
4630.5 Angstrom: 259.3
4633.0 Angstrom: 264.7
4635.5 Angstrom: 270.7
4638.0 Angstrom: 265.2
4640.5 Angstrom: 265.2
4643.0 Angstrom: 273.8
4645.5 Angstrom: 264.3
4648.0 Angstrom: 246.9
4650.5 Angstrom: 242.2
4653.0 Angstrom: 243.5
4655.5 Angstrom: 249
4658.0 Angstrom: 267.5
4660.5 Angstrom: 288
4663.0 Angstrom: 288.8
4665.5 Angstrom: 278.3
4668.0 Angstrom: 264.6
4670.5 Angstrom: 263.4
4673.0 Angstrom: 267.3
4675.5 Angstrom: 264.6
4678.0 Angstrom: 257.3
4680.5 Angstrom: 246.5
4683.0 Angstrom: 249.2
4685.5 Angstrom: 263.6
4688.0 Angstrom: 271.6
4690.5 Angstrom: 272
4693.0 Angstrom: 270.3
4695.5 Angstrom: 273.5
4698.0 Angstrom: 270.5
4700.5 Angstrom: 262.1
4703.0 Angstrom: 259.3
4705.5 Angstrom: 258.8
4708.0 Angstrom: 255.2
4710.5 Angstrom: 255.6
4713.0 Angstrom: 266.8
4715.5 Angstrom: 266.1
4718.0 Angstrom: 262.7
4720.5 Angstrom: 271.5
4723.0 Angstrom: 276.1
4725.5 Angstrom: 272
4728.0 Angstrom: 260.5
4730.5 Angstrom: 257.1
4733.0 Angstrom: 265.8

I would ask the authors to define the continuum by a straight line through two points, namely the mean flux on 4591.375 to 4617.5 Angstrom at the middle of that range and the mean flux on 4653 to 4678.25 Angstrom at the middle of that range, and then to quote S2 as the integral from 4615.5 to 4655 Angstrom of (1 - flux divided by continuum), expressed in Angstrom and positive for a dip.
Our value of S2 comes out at 1.16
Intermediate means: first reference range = 271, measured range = 262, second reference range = 268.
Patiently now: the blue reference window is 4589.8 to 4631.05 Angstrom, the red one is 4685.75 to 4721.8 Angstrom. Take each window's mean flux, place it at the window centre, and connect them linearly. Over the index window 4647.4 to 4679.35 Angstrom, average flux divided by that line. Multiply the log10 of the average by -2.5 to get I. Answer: 0.016 mag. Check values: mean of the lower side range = 270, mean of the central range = 263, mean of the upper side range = 265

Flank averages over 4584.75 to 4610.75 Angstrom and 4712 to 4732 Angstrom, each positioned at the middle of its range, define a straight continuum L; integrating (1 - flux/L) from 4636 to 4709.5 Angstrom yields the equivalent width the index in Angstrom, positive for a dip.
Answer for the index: 1.1 Angstrom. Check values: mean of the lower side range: 269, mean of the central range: 264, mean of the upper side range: 267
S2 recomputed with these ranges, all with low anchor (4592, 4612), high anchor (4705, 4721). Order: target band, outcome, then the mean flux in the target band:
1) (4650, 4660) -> 0.54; 254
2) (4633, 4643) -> 0.10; 268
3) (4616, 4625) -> 0.16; 267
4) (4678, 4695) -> 0.17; 262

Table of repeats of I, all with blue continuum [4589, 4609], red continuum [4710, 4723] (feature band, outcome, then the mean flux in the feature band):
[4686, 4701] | -0.01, 270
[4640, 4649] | 0.03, 263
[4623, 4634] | 0.02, 266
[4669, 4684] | 0.04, 258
